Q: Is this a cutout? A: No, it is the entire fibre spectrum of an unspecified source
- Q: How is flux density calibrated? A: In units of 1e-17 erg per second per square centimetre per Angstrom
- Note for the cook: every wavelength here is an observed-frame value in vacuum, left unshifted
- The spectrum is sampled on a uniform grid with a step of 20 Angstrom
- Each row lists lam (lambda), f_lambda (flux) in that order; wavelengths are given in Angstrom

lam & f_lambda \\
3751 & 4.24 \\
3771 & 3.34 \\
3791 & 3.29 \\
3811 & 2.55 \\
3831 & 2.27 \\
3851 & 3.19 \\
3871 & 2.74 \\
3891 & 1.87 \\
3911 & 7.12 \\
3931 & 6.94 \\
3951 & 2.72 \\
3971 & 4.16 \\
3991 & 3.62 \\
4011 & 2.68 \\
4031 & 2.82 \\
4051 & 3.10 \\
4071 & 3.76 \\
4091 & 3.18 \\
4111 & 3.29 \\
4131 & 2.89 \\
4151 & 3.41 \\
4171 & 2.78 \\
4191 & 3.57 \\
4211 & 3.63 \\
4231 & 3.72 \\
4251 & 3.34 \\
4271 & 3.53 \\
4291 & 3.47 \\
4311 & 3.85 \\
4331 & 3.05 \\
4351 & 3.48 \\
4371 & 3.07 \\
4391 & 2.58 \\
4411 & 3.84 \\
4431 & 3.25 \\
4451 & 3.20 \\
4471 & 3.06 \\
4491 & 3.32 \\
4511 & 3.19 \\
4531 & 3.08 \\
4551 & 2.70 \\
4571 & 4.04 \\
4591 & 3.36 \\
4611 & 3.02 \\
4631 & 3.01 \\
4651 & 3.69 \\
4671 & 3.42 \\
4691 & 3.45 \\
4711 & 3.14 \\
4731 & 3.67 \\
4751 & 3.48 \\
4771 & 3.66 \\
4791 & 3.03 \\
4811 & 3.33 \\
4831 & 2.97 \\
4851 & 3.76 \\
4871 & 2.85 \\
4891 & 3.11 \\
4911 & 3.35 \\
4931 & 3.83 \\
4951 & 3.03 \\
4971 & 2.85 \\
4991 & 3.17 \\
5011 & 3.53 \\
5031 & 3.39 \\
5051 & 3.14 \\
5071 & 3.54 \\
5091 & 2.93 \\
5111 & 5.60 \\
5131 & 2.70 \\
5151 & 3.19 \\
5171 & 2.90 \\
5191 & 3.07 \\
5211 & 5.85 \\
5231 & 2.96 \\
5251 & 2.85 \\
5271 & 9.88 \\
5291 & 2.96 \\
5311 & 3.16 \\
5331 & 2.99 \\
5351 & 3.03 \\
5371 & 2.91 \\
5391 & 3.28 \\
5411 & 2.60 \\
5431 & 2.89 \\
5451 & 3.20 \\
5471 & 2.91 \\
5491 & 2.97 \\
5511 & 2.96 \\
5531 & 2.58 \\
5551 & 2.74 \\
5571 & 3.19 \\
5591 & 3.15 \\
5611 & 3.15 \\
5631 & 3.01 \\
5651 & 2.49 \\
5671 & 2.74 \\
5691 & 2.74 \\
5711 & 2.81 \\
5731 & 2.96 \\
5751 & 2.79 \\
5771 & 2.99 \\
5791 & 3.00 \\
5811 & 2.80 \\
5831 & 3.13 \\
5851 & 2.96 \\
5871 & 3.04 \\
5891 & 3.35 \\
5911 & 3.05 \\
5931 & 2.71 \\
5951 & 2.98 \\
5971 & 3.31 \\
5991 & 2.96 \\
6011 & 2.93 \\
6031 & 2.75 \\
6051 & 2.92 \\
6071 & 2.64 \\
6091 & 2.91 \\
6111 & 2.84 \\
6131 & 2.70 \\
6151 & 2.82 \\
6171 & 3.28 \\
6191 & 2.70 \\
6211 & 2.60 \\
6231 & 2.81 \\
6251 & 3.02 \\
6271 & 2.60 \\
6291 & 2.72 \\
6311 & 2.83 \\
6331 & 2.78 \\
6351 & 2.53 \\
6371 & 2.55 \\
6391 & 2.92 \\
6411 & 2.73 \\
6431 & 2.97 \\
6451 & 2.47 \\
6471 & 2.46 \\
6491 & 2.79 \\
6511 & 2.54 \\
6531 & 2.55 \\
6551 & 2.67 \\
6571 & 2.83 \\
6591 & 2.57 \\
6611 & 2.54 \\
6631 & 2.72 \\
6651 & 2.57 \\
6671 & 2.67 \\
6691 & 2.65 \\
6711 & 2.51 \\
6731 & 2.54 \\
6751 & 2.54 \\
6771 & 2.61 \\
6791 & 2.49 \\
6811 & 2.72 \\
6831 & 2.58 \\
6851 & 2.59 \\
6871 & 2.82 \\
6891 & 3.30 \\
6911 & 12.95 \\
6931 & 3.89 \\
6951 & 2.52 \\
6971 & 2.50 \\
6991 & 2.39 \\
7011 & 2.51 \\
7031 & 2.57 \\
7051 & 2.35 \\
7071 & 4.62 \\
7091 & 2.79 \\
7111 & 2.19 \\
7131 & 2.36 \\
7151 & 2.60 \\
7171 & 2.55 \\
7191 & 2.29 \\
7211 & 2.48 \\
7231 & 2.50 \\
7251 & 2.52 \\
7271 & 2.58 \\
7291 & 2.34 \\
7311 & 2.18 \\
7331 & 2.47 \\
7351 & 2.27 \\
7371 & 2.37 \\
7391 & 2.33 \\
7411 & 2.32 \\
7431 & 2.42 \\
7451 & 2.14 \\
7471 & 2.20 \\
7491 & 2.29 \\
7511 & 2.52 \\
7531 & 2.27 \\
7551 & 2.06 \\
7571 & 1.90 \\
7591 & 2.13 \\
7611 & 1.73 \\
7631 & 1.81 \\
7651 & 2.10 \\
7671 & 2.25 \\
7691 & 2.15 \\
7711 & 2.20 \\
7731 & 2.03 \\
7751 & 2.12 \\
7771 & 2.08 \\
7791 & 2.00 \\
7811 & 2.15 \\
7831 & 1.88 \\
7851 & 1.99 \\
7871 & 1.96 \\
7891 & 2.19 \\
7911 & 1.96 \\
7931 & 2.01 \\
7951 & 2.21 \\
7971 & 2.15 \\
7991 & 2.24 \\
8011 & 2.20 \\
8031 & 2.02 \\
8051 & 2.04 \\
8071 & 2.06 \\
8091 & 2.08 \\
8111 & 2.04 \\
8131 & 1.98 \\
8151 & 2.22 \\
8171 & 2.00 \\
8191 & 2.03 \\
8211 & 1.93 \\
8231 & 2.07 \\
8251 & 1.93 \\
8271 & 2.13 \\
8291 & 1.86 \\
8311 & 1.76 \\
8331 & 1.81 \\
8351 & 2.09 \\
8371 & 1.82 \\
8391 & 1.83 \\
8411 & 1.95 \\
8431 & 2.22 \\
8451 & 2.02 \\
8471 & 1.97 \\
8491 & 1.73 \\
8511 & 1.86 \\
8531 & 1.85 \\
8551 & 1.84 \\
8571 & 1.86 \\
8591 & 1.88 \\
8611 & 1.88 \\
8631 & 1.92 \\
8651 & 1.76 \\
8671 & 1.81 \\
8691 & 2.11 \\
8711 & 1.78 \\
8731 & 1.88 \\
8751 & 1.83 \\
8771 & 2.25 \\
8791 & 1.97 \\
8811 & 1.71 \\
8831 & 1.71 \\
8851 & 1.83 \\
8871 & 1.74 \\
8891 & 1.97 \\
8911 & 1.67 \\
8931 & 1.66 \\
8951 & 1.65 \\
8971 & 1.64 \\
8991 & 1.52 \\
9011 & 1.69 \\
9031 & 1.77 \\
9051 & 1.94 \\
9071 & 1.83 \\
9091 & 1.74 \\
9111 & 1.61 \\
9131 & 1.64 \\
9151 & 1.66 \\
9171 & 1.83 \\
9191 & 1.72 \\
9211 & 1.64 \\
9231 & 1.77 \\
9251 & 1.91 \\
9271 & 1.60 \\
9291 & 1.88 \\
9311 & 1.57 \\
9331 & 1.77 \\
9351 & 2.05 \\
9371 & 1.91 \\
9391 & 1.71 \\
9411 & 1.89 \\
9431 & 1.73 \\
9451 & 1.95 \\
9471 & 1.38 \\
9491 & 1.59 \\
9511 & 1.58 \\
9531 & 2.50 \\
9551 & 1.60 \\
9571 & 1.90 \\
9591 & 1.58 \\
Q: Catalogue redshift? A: 0.052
